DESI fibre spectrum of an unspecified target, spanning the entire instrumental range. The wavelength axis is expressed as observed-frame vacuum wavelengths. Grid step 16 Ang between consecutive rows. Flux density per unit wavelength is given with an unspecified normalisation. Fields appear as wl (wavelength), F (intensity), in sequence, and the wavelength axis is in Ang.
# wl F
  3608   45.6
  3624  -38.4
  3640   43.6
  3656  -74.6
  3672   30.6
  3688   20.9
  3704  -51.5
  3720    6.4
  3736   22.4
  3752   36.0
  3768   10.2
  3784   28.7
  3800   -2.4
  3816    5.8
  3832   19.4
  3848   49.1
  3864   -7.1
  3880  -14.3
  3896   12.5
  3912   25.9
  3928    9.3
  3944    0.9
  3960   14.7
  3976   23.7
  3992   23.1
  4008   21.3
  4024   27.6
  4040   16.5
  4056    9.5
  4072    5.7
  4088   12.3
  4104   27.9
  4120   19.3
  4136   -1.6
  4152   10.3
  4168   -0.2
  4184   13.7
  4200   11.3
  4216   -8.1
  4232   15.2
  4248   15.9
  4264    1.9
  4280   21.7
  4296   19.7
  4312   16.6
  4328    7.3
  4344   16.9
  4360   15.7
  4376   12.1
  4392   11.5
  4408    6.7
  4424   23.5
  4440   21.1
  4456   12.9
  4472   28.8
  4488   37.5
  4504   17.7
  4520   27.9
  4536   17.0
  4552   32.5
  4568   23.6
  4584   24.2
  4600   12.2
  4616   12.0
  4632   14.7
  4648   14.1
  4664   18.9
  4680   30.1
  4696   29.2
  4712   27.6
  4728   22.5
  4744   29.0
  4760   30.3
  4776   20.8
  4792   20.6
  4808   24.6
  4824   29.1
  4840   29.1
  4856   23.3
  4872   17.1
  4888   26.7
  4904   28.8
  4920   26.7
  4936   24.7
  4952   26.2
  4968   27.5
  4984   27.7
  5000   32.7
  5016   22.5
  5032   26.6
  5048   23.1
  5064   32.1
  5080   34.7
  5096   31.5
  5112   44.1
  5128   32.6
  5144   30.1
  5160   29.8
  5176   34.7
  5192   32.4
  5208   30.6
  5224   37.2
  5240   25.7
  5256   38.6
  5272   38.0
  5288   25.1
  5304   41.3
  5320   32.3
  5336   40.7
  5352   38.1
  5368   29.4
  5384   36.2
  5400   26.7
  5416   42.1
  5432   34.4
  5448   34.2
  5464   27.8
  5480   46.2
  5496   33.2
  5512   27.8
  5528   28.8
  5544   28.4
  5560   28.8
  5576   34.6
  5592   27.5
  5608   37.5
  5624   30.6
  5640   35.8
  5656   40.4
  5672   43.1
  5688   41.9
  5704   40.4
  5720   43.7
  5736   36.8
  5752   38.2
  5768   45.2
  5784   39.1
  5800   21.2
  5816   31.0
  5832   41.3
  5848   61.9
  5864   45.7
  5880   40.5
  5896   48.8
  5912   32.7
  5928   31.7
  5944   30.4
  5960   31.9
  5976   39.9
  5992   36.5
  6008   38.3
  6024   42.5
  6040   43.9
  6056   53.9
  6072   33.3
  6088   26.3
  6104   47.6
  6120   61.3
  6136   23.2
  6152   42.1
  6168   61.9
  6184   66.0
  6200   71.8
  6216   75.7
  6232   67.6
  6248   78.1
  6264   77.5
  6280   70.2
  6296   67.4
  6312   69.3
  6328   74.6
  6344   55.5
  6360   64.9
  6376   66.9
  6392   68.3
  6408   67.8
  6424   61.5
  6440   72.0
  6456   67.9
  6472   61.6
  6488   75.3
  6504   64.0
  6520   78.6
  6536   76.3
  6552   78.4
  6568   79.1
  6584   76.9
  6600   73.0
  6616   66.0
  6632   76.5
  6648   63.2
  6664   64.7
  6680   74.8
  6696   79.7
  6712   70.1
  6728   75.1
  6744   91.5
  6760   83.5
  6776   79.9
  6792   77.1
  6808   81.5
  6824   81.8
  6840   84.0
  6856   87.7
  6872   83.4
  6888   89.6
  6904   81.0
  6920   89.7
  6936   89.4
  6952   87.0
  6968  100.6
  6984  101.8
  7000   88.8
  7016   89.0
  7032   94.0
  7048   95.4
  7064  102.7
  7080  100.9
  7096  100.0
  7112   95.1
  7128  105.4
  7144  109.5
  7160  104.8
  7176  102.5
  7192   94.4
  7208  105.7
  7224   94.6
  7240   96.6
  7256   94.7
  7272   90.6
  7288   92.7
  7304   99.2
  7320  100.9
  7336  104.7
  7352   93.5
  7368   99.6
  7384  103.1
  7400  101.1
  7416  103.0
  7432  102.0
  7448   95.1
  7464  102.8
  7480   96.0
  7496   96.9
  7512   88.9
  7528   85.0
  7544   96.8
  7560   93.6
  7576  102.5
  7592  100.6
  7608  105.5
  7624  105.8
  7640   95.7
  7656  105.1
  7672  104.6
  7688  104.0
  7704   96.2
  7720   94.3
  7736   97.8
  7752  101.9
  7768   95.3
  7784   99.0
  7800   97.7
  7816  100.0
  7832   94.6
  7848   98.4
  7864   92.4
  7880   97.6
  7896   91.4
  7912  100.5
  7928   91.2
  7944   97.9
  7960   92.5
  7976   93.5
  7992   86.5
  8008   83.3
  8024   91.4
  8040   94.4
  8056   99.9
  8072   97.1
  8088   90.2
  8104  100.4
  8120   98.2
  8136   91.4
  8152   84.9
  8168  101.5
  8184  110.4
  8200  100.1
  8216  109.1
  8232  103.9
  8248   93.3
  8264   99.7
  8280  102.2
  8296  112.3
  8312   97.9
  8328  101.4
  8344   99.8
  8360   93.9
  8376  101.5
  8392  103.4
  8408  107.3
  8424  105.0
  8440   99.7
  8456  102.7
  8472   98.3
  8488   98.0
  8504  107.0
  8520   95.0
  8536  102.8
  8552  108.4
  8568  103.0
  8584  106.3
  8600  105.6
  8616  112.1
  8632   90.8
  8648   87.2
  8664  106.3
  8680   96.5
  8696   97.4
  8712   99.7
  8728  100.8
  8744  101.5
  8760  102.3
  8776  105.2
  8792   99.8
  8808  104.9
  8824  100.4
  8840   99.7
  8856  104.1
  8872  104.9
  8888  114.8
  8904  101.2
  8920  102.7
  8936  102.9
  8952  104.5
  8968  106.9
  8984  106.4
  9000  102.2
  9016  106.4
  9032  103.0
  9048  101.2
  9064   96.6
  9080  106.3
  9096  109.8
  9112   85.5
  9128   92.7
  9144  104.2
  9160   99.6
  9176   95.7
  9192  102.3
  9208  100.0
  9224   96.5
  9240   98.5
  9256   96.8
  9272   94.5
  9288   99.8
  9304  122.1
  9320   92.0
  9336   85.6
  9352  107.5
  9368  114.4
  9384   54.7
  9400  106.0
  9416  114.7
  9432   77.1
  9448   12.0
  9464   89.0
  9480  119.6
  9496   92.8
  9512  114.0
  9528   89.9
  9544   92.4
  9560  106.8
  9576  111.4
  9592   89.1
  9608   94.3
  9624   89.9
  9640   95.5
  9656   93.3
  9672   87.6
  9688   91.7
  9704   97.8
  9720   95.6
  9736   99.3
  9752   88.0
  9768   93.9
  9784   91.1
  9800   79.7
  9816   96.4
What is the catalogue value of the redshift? 0.55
